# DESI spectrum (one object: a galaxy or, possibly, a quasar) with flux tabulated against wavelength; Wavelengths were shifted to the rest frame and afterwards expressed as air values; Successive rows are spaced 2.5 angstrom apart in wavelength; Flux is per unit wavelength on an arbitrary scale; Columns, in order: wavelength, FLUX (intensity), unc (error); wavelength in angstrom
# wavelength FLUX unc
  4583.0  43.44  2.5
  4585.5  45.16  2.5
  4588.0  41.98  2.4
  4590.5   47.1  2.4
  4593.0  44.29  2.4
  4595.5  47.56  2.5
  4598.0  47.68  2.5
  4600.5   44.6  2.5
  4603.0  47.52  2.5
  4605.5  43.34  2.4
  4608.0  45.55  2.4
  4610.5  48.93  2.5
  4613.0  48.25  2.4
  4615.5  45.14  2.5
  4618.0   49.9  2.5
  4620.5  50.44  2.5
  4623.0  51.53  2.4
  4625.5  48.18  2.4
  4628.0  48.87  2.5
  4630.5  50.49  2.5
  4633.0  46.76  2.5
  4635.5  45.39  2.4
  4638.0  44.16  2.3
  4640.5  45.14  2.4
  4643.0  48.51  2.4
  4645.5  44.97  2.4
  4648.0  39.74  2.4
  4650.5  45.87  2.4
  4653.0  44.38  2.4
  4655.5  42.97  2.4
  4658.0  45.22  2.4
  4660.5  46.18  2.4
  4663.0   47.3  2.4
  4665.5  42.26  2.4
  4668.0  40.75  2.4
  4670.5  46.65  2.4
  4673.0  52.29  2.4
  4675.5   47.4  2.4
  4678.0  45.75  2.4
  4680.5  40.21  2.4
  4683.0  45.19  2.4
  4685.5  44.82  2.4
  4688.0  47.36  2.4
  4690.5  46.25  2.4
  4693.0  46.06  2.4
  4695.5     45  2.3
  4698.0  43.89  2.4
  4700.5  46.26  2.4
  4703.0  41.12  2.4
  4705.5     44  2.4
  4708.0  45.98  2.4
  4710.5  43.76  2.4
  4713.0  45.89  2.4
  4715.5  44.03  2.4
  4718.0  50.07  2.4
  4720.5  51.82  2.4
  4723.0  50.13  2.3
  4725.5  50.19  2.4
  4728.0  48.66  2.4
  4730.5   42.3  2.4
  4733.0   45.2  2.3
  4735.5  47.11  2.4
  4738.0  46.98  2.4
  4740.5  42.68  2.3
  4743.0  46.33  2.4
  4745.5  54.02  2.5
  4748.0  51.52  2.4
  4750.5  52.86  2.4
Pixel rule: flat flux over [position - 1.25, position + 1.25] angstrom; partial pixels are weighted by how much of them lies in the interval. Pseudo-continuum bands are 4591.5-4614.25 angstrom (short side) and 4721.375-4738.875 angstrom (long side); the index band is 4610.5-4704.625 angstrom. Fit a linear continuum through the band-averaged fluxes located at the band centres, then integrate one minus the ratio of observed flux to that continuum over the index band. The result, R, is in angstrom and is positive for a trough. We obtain 1.6 angstrom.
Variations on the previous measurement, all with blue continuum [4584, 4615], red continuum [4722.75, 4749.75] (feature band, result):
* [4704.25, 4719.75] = 0.5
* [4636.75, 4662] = 1.0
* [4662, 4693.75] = 1.0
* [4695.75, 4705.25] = 0.7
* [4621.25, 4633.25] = -0.8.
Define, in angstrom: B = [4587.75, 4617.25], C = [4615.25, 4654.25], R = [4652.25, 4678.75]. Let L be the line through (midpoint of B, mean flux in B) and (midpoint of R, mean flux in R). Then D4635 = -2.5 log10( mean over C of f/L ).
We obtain -0.02 mag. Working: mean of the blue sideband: 46.2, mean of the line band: 46.9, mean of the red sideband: 45.6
